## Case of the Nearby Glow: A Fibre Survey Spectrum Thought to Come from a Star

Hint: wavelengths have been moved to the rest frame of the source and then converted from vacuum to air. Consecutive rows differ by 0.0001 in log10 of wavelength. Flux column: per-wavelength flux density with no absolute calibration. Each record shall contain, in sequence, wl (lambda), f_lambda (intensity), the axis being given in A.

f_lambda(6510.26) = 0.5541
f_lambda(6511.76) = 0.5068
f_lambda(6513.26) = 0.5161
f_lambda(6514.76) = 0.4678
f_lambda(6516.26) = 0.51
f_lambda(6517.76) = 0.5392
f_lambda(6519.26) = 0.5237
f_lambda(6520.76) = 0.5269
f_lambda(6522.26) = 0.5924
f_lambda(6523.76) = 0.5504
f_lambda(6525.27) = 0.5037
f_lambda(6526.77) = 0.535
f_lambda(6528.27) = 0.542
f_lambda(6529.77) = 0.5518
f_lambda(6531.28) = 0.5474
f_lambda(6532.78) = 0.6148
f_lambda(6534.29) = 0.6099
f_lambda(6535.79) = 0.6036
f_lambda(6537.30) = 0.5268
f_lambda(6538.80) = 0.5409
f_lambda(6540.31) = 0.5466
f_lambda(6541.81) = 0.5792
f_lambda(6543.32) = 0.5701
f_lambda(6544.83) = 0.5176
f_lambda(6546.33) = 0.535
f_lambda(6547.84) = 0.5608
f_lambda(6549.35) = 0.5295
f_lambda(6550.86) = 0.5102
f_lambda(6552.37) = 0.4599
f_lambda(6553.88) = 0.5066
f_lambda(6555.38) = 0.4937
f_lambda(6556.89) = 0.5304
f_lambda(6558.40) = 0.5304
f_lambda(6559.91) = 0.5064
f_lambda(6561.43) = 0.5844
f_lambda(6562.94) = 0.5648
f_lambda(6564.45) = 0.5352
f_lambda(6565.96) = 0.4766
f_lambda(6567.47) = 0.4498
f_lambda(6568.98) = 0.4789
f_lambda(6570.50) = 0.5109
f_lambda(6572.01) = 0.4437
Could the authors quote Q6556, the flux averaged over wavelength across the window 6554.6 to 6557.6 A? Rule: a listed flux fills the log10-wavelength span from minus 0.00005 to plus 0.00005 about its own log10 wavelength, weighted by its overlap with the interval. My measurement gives 0.513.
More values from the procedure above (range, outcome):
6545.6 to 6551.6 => 0.533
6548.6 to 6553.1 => 0.5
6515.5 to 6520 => 0.524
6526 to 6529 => 0.539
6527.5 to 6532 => 0.547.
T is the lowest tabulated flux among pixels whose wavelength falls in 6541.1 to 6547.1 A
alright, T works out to 0.5176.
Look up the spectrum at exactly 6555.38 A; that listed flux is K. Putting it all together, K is 0.4937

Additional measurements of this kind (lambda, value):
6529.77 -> 0.5518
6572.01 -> 0.4437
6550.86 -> 0.5102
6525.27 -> 0.5037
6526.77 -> 0.535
